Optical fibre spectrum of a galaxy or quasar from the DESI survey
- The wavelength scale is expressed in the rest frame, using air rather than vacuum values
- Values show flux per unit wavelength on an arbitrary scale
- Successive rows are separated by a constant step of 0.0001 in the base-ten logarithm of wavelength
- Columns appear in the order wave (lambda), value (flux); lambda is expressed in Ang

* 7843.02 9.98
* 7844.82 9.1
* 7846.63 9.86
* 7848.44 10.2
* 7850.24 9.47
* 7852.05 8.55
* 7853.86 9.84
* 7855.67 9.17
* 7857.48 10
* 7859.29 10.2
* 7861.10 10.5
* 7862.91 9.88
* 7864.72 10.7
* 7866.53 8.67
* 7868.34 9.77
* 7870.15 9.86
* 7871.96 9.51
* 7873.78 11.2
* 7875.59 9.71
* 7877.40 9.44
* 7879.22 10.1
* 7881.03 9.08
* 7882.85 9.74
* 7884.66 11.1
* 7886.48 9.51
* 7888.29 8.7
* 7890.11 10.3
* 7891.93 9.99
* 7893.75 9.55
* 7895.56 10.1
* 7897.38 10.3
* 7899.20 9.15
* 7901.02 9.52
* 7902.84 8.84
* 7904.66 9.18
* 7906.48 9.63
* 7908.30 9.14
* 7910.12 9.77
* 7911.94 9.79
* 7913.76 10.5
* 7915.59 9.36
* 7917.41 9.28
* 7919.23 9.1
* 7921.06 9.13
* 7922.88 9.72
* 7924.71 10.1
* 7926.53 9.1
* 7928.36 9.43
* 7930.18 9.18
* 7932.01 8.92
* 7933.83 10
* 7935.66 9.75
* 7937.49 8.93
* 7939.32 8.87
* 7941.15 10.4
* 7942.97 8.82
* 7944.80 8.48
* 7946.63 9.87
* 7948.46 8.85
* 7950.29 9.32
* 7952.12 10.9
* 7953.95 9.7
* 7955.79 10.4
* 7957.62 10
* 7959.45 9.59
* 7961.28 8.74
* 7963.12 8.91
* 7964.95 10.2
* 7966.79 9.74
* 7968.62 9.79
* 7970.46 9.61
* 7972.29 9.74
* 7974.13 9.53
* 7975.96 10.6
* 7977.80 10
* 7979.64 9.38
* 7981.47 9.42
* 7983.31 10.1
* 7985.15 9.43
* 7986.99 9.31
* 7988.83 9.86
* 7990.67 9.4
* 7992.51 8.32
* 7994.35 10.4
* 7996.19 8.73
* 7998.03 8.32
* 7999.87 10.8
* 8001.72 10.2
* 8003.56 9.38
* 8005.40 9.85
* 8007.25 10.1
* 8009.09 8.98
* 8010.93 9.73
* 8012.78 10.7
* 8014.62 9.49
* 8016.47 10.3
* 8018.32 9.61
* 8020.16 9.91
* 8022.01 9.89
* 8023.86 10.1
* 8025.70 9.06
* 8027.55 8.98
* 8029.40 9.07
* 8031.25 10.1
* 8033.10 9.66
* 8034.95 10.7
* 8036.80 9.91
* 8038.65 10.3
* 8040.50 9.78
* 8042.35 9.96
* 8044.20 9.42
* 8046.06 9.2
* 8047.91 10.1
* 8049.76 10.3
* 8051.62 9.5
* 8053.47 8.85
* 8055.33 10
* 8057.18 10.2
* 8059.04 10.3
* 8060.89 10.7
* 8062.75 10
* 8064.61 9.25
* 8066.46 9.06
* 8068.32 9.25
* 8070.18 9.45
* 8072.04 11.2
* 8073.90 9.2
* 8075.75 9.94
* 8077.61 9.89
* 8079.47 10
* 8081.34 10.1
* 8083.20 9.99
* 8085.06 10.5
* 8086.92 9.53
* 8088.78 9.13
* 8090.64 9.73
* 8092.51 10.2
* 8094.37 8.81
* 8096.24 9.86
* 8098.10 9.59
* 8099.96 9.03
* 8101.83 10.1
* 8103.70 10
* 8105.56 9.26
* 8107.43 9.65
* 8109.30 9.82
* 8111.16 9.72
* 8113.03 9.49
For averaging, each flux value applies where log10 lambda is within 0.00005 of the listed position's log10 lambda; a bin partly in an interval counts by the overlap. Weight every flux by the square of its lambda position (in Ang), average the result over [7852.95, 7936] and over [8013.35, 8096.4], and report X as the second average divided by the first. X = 1.1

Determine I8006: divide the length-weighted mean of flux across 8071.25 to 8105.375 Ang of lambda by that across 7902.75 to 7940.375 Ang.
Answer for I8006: 1.0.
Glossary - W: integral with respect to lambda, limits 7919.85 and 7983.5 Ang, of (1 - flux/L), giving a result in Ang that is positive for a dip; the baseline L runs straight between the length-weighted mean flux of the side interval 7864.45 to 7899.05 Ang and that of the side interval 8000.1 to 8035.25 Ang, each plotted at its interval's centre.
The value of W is 1.5 Ang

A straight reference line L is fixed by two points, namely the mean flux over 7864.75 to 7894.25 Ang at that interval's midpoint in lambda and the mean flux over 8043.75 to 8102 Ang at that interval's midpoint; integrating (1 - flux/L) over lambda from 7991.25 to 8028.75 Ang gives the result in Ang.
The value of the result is 0.5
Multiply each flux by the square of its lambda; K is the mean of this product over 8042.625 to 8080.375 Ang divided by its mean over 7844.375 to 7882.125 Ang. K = 1.05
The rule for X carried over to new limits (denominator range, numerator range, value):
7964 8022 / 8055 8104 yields 1.03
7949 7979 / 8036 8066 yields 1.03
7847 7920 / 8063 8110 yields 1.05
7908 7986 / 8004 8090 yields 1.05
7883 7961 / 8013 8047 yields 1.05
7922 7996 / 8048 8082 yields 1.06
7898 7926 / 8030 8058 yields 1.07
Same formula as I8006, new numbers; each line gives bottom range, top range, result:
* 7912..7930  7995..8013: 1.01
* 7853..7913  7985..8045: 0.99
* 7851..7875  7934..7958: 0.97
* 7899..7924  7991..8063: 1.03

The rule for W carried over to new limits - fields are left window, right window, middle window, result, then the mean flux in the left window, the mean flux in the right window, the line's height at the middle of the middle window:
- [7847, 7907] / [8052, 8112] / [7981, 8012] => 0.6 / 9.74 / 9.76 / 9.75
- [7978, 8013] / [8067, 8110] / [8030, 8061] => -0.8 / 9.59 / 9.74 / 9.67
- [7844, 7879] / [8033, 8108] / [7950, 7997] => 0.6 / 9.78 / 9.8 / 9.79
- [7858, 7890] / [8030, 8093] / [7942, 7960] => 0.5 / 9.88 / 9.86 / 9.87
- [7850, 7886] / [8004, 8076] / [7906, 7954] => 1.6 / 9.83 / 9.79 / 9.81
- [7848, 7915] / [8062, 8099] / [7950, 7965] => 0.0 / 9.74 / 9.73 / 9.74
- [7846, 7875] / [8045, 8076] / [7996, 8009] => 0.2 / 9.84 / 9.79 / 9.8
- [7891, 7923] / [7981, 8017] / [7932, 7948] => 0.4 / 9.55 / 9.64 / 9.58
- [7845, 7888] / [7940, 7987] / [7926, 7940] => 0.6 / 9.8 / 9.65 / 9.7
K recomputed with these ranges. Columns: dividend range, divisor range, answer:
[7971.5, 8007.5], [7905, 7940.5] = 1.04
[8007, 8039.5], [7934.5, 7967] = 1.05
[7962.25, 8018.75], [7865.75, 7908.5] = 1.03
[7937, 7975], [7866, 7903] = 1.00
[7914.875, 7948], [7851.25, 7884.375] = 0.97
